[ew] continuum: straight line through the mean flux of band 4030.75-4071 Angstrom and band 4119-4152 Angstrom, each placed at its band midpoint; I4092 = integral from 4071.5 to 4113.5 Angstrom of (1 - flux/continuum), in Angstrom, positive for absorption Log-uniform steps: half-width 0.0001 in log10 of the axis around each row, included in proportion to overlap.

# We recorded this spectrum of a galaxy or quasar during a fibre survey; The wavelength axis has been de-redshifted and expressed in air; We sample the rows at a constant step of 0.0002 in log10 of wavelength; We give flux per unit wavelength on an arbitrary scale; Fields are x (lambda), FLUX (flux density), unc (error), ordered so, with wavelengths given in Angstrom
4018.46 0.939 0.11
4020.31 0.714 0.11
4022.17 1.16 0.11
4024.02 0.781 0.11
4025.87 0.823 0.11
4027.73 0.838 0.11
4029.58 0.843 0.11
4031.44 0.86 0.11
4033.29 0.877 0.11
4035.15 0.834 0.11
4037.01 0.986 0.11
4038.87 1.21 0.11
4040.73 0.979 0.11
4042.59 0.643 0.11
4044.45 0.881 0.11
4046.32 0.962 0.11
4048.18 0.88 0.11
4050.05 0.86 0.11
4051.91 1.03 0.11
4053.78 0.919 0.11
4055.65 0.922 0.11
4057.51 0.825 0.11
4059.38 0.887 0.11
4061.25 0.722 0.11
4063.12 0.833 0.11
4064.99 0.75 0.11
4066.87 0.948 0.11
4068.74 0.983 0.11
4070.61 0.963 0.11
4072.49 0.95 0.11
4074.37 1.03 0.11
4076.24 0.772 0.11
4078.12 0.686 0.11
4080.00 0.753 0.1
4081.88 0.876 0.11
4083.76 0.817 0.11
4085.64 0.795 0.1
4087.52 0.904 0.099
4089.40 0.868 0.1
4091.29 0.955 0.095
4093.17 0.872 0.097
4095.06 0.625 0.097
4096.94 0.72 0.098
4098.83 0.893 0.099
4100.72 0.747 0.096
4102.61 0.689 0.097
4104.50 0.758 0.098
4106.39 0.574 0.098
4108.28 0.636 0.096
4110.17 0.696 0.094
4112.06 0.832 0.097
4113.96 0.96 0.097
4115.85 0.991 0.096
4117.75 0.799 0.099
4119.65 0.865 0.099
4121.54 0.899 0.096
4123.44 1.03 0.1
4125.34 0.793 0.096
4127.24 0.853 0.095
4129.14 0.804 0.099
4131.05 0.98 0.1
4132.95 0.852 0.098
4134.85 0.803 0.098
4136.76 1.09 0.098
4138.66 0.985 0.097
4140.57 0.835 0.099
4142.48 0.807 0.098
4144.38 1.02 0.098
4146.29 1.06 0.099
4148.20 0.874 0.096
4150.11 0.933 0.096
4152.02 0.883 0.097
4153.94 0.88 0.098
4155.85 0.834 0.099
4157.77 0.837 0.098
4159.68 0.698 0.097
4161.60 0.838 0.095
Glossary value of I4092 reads 5.1 Angstrom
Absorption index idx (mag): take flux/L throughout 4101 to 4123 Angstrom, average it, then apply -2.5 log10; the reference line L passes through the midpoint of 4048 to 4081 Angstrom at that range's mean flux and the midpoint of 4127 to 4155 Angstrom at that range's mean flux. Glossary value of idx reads 0.13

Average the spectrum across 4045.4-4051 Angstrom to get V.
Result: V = 0.902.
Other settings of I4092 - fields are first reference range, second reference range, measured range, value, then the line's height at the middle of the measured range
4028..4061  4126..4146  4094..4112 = 3.8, 0.904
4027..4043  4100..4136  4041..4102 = 1.1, 0.869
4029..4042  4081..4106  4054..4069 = 0.4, 0.877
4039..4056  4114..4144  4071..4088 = 1.1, 0.905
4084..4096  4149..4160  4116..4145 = -1.7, 0.846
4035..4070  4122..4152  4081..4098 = 1.5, 0.906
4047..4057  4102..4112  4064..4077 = -1.2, 0.841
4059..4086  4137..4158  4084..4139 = 3.0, 0.883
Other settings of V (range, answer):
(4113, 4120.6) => 0.904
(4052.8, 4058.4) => 0.891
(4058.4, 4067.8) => 0.827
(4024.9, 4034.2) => 0.848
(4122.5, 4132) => 0.891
